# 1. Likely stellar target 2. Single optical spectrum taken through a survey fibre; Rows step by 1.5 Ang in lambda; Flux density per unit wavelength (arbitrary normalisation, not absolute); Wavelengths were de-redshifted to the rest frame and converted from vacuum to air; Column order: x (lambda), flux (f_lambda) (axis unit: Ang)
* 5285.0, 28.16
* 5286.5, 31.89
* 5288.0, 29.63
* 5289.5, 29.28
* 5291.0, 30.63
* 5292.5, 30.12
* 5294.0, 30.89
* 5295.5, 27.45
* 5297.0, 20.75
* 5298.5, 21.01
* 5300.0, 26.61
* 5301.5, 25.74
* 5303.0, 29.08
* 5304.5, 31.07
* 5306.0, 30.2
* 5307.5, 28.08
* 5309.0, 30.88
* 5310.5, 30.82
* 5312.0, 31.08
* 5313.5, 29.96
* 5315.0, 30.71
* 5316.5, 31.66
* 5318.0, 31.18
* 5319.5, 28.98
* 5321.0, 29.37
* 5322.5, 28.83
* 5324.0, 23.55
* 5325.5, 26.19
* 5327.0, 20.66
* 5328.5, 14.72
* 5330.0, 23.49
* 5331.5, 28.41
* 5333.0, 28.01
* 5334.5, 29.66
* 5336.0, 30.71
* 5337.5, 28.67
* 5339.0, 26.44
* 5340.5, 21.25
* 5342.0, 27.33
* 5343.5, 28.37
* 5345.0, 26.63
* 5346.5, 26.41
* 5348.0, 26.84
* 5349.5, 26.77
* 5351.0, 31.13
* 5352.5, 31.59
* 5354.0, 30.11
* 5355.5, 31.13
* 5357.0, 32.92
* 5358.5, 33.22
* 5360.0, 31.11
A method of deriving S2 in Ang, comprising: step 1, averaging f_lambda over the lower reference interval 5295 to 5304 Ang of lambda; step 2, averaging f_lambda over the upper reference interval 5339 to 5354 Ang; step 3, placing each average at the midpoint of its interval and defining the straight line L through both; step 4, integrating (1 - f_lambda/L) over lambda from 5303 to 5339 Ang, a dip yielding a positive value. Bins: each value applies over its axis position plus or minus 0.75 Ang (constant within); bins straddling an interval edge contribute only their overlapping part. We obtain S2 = -2.6 Ang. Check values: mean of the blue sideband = 25.2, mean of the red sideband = 27.5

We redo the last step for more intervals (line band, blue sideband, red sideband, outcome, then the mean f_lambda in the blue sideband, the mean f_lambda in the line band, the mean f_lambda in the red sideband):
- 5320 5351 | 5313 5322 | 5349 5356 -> 4.1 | 30.3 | 26.3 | 30.2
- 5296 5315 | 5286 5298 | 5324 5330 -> -1.8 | 28.6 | 28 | 21.3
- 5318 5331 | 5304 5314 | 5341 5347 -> 1.8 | 30.3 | 24.9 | 27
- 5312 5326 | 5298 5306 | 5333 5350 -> -1.0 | 27.2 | 29.1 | 27.2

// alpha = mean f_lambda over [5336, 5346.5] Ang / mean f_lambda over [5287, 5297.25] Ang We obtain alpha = 0.93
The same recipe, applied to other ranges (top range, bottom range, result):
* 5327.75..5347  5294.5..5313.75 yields 0.94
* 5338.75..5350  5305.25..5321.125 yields 0.87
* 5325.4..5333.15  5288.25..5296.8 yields 0.79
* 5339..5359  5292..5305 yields 1.07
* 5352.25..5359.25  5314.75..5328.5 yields 1.17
